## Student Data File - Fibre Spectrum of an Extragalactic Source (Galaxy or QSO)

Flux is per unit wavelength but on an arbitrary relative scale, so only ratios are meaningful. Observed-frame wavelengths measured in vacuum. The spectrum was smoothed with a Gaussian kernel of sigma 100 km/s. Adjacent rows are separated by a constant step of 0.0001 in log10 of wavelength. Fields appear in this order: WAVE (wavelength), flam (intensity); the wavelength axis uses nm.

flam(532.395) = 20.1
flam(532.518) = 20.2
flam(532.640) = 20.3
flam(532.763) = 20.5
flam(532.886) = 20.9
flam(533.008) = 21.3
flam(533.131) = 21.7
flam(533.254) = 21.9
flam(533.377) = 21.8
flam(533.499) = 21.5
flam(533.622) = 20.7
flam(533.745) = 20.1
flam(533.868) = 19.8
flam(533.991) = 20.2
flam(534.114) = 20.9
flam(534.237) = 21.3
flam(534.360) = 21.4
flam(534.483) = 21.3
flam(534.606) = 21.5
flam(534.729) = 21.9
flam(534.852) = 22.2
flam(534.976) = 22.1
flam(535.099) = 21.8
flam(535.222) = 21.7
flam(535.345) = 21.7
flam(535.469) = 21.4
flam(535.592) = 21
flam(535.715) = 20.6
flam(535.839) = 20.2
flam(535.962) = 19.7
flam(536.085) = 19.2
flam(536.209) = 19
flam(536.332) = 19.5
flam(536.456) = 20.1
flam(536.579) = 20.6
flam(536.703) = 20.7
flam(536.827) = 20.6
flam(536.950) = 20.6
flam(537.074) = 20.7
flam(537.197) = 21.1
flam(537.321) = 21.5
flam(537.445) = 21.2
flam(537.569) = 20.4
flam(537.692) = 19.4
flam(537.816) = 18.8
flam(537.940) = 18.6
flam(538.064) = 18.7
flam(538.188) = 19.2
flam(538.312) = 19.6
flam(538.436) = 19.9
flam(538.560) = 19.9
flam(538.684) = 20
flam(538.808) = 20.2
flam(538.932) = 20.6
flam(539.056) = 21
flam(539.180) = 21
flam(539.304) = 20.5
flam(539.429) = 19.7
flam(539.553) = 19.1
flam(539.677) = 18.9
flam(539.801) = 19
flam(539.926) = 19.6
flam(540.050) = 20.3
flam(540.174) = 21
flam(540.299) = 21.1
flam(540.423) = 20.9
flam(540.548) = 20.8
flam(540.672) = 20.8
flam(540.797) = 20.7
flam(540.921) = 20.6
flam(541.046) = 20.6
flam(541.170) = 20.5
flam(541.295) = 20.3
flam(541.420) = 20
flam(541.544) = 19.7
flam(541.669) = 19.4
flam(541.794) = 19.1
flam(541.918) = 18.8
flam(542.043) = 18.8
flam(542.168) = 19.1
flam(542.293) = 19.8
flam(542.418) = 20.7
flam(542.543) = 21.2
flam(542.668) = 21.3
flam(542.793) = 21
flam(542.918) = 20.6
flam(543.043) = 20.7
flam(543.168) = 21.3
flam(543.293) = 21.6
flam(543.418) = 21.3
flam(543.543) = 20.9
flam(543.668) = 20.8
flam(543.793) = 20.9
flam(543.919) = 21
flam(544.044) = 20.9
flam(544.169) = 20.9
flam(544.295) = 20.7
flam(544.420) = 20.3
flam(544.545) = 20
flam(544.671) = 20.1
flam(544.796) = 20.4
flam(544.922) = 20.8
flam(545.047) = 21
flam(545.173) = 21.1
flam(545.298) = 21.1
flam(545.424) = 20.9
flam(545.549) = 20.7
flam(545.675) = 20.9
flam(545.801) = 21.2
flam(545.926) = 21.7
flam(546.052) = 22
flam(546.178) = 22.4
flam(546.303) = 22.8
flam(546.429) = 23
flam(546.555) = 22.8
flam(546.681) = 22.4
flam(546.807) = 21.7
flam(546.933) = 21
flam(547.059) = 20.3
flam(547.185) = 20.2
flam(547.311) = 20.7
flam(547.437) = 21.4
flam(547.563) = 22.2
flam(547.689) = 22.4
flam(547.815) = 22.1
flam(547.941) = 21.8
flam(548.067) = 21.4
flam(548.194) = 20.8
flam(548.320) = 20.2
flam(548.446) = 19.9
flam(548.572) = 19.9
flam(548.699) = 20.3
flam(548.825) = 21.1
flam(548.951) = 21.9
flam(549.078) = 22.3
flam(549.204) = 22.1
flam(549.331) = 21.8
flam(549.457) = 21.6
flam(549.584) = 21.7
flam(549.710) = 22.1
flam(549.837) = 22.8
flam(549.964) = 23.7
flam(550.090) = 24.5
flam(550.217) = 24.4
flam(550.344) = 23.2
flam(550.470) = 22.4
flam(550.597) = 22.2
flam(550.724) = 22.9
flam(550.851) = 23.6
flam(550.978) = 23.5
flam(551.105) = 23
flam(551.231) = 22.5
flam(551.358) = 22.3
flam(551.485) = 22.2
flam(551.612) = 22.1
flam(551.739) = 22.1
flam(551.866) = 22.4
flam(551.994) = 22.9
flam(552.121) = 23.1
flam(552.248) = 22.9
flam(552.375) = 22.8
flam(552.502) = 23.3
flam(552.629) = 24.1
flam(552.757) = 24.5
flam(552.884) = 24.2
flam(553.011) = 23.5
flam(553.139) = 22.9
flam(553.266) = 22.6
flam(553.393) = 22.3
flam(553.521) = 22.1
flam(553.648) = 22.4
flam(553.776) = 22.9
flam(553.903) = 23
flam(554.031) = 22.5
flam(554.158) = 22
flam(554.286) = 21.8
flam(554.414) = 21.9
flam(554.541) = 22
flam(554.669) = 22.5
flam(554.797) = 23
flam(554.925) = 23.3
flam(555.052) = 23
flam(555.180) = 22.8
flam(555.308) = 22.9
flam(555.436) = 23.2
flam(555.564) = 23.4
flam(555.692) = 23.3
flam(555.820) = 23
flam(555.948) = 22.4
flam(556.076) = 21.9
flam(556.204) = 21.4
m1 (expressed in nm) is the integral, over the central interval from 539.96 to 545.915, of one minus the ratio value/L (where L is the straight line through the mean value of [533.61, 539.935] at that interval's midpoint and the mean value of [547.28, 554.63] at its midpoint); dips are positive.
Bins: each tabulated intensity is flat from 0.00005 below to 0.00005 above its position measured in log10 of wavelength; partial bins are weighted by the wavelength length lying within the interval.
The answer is 0.191 nm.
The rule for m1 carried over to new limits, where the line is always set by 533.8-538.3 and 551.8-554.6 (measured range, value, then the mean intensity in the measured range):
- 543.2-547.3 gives 0.112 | 21.2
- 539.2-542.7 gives 0.185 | 20.1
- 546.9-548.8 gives 0.098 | 21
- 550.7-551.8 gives -0.006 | 22.7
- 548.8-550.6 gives -0.016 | 22.6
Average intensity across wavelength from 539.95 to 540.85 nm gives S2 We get 20.7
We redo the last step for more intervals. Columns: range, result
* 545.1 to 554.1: 22.2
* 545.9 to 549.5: 21.5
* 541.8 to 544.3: 20.6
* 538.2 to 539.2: 20.2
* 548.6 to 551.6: 22.5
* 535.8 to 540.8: 20.1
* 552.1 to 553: 23.6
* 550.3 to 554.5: 22.8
